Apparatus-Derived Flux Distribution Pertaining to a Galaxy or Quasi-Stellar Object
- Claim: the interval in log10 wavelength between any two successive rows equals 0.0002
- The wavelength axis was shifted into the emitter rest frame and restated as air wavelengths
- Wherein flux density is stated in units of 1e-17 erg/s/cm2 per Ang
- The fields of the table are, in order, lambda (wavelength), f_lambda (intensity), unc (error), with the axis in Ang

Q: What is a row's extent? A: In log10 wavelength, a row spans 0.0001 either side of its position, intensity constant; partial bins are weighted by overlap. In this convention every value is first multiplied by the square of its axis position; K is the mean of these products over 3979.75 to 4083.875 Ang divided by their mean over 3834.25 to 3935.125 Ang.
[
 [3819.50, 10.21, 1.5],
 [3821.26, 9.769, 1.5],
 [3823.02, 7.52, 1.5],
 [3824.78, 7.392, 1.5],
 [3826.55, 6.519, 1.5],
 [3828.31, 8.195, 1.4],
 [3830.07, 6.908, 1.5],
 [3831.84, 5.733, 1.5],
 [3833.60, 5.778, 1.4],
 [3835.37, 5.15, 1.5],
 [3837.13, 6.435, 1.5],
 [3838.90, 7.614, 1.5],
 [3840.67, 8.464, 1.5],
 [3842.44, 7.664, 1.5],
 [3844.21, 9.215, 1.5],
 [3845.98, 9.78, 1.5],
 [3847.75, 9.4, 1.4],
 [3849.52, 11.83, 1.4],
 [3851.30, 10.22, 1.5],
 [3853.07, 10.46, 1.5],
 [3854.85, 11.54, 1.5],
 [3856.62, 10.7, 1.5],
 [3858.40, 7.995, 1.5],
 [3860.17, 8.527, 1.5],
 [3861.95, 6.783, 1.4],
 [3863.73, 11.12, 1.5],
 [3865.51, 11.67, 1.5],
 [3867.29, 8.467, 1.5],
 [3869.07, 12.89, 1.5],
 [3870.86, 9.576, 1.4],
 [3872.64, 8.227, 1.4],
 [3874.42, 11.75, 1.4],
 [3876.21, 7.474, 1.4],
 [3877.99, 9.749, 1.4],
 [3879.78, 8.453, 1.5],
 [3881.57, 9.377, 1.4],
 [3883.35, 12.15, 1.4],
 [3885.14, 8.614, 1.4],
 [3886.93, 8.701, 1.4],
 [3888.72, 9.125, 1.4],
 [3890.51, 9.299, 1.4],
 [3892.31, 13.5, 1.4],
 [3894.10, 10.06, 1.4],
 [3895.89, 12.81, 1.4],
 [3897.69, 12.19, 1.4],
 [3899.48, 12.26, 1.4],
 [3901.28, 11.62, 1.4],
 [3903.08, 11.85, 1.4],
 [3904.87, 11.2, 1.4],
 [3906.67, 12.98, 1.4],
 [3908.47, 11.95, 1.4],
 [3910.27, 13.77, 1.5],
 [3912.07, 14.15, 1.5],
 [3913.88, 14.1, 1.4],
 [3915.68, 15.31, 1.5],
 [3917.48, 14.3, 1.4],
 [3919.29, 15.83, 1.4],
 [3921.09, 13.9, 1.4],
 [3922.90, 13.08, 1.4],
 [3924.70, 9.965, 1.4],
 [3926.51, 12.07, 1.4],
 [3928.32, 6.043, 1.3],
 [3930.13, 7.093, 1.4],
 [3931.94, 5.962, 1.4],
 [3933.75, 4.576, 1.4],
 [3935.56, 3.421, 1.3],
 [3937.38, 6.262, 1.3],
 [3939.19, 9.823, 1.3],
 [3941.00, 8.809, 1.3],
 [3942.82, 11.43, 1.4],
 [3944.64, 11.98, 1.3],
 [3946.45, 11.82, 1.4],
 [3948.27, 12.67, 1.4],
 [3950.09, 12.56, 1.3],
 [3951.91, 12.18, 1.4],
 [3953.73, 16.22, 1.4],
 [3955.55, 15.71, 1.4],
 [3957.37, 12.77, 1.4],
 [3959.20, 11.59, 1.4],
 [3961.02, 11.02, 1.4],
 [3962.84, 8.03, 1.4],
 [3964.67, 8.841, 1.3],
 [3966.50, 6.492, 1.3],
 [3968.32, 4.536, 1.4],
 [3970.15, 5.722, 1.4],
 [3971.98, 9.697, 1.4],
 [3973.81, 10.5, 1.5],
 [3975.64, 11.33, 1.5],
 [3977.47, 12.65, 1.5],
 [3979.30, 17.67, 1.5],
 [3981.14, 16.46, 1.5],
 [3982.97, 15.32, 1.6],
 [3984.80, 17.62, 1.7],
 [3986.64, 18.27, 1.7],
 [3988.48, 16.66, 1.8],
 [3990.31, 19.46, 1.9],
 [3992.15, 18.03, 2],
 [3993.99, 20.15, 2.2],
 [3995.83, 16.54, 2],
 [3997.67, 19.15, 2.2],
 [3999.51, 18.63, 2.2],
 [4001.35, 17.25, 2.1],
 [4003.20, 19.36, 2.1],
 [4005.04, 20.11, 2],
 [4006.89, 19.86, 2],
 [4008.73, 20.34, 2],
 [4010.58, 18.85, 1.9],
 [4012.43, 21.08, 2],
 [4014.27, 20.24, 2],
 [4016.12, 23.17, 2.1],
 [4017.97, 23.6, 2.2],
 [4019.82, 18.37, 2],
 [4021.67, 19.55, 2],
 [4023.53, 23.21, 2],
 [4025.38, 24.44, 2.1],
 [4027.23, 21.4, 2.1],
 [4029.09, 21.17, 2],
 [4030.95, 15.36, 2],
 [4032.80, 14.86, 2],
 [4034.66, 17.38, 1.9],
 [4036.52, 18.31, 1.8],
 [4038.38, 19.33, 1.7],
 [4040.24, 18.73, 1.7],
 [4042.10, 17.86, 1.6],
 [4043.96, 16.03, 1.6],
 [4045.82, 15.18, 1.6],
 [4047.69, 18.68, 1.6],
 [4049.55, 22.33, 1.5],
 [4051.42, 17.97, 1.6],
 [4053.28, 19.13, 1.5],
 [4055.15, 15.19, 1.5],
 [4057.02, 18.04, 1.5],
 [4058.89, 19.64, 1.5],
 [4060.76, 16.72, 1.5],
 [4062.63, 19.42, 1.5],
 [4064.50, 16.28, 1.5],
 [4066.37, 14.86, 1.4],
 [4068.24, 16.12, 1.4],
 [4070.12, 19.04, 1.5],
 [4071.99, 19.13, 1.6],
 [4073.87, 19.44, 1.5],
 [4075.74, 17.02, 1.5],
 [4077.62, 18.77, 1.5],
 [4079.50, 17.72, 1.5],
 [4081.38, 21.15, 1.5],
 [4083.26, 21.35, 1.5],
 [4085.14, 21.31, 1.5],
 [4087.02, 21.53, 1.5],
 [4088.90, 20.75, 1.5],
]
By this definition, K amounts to 1.95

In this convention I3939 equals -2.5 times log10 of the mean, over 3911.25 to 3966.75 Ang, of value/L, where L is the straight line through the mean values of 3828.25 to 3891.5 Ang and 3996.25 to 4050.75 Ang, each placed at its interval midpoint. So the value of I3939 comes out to 0.26 mag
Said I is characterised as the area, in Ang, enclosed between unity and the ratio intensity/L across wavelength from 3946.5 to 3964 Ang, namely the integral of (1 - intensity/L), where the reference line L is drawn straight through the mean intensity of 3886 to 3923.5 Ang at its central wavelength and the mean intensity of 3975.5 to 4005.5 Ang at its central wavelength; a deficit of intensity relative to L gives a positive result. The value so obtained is 3.3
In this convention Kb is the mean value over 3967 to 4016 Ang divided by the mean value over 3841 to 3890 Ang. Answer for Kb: 1.70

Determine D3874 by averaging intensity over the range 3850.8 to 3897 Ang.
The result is 9.98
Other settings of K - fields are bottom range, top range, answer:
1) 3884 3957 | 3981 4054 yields 1.78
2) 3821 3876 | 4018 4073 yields 2.32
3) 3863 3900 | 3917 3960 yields 1.08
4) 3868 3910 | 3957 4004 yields 1.37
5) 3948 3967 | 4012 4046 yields 1.73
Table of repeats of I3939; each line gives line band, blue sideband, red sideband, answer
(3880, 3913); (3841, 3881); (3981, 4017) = 0.067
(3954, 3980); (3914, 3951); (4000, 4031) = 0.348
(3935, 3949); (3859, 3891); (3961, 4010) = 0.312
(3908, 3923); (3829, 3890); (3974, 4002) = -0.139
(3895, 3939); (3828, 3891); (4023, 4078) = 0.058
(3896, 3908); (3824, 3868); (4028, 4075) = -0.092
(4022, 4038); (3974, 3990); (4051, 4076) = -0.158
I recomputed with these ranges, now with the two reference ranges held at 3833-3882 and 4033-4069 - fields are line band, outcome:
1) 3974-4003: -3.8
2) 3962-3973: 5.3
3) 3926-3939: 6.2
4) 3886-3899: -0.1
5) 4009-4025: -4.8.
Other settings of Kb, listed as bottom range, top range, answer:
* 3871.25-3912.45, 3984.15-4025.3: 1.81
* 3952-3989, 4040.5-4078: 1.45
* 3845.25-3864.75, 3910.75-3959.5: 1.14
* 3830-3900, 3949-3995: 1.39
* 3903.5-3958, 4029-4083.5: 1.58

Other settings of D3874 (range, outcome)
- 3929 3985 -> 10.6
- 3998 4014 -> 19.5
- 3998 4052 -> 19.4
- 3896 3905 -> 12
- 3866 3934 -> 11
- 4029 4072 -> 17.7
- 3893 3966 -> 11.3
